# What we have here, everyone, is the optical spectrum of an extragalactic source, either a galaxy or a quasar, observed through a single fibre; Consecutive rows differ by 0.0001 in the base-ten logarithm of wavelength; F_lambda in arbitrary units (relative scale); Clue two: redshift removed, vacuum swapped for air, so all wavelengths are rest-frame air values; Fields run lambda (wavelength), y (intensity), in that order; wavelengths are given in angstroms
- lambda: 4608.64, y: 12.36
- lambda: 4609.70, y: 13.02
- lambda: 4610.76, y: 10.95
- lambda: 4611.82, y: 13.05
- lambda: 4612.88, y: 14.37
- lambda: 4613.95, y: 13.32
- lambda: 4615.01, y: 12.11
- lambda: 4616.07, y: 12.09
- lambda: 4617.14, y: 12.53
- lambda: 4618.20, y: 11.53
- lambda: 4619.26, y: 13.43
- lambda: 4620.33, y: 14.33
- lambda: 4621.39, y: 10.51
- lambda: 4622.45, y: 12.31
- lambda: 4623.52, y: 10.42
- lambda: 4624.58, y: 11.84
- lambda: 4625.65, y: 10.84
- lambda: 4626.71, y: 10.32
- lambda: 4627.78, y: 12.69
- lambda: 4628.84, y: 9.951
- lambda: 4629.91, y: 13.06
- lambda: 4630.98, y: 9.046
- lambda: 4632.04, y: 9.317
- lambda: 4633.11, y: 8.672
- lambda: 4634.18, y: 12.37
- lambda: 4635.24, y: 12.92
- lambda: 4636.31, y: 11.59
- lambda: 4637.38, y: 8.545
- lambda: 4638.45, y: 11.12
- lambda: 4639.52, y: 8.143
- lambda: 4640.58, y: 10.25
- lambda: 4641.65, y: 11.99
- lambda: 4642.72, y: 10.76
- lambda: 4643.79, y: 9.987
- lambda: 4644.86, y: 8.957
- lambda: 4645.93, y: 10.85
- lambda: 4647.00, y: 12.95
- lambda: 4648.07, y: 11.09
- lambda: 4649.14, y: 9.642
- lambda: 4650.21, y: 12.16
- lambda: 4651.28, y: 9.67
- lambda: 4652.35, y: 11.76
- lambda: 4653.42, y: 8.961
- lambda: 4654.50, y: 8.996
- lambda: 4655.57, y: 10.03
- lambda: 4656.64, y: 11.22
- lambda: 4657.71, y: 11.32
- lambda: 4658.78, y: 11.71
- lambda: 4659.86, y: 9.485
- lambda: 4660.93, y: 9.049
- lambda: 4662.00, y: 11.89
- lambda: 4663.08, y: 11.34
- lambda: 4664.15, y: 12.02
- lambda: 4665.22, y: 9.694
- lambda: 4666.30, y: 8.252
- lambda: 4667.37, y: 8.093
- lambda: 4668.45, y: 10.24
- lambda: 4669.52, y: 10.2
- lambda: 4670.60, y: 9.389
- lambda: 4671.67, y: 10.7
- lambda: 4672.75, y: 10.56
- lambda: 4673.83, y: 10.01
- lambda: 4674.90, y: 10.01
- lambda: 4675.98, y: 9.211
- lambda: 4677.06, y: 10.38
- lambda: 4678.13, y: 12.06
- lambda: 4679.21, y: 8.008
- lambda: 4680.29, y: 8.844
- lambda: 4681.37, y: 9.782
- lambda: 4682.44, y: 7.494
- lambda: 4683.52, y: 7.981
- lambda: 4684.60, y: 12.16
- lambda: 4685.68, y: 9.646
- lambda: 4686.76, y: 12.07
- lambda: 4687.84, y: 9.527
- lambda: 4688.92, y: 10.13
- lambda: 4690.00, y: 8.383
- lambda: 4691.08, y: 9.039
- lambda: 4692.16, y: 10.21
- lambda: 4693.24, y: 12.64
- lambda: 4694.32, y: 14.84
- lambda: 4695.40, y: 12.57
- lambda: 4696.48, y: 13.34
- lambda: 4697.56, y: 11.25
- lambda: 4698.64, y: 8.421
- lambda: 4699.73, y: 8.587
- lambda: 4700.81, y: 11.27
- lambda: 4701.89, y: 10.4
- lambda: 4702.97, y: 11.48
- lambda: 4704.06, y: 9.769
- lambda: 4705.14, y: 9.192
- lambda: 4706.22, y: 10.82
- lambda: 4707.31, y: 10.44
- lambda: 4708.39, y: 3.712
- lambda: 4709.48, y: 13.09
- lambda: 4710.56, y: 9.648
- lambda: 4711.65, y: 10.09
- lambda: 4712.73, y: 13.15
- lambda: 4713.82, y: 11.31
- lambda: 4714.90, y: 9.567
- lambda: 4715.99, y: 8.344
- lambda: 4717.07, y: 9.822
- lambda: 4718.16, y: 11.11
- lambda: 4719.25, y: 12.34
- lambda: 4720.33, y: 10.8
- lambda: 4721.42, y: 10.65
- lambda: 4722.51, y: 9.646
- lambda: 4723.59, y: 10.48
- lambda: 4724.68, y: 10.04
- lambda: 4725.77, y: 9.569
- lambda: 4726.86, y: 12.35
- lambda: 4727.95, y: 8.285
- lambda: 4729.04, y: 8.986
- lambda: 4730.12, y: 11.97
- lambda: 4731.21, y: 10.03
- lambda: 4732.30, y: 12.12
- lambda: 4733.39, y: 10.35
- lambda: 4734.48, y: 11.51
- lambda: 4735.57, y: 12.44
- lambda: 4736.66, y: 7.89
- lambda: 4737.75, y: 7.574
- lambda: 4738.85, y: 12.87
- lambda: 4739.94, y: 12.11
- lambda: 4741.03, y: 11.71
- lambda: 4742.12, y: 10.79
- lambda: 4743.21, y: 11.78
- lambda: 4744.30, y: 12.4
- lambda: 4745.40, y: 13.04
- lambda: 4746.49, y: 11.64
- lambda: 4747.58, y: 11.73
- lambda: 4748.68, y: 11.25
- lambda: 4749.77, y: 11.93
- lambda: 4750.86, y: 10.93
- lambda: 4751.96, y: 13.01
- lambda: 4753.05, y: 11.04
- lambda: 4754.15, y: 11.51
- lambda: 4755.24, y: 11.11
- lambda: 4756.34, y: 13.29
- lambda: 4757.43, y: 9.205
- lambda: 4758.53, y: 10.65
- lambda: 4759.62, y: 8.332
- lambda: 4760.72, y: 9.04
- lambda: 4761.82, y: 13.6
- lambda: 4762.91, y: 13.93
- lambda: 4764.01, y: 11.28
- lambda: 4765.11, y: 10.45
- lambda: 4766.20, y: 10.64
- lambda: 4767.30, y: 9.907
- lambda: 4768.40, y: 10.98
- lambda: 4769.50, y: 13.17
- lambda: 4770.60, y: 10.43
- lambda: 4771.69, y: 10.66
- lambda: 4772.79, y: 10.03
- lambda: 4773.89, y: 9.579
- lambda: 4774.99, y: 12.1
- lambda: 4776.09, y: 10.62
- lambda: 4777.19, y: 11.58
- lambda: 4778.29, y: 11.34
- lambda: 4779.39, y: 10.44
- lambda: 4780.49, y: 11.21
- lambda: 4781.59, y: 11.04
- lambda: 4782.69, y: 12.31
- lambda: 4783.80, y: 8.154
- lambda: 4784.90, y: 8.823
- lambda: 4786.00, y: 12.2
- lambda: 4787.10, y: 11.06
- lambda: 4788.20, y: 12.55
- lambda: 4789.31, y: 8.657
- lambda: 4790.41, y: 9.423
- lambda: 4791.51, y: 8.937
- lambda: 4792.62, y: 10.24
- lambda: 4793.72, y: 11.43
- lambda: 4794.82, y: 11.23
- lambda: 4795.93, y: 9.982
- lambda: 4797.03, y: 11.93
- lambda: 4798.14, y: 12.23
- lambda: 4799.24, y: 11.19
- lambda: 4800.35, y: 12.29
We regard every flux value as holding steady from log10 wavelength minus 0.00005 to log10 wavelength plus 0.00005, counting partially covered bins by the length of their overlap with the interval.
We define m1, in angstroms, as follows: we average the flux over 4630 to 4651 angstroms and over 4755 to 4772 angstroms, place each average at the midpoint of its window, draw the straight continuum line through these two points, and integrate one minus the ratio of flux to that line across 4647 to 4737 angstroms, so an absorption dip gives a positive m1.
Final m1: 3.6 angstroms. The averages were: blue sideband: 10.6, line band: 10.3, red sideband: 11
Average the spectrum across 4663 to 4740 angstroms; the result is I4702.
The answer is 10.3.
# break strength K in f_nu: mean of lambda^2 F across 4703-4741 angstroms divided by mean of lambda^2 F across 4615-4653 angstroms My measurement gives 0.97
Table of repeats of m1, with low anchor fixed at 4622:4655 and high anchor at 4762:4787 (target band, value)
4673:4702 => 1.30 angstroms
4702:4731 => 1.61 angstroms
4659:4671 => 0.80 angstroms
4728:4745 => -0.01 angstroms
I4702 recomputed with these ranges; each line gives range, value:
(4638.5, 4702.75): 10.3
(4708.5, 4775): 10.9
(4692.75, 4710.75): 10.7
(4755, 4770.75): 11.1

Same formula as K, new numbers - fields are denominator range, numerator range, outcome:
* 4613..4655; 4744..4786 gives 1.06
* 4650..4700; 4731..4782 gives 1.12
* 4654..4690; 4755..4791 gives 1.13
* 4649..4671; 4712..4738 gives 1.05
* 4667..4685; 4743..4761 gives 1.20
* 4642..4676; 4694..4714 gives 1.05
